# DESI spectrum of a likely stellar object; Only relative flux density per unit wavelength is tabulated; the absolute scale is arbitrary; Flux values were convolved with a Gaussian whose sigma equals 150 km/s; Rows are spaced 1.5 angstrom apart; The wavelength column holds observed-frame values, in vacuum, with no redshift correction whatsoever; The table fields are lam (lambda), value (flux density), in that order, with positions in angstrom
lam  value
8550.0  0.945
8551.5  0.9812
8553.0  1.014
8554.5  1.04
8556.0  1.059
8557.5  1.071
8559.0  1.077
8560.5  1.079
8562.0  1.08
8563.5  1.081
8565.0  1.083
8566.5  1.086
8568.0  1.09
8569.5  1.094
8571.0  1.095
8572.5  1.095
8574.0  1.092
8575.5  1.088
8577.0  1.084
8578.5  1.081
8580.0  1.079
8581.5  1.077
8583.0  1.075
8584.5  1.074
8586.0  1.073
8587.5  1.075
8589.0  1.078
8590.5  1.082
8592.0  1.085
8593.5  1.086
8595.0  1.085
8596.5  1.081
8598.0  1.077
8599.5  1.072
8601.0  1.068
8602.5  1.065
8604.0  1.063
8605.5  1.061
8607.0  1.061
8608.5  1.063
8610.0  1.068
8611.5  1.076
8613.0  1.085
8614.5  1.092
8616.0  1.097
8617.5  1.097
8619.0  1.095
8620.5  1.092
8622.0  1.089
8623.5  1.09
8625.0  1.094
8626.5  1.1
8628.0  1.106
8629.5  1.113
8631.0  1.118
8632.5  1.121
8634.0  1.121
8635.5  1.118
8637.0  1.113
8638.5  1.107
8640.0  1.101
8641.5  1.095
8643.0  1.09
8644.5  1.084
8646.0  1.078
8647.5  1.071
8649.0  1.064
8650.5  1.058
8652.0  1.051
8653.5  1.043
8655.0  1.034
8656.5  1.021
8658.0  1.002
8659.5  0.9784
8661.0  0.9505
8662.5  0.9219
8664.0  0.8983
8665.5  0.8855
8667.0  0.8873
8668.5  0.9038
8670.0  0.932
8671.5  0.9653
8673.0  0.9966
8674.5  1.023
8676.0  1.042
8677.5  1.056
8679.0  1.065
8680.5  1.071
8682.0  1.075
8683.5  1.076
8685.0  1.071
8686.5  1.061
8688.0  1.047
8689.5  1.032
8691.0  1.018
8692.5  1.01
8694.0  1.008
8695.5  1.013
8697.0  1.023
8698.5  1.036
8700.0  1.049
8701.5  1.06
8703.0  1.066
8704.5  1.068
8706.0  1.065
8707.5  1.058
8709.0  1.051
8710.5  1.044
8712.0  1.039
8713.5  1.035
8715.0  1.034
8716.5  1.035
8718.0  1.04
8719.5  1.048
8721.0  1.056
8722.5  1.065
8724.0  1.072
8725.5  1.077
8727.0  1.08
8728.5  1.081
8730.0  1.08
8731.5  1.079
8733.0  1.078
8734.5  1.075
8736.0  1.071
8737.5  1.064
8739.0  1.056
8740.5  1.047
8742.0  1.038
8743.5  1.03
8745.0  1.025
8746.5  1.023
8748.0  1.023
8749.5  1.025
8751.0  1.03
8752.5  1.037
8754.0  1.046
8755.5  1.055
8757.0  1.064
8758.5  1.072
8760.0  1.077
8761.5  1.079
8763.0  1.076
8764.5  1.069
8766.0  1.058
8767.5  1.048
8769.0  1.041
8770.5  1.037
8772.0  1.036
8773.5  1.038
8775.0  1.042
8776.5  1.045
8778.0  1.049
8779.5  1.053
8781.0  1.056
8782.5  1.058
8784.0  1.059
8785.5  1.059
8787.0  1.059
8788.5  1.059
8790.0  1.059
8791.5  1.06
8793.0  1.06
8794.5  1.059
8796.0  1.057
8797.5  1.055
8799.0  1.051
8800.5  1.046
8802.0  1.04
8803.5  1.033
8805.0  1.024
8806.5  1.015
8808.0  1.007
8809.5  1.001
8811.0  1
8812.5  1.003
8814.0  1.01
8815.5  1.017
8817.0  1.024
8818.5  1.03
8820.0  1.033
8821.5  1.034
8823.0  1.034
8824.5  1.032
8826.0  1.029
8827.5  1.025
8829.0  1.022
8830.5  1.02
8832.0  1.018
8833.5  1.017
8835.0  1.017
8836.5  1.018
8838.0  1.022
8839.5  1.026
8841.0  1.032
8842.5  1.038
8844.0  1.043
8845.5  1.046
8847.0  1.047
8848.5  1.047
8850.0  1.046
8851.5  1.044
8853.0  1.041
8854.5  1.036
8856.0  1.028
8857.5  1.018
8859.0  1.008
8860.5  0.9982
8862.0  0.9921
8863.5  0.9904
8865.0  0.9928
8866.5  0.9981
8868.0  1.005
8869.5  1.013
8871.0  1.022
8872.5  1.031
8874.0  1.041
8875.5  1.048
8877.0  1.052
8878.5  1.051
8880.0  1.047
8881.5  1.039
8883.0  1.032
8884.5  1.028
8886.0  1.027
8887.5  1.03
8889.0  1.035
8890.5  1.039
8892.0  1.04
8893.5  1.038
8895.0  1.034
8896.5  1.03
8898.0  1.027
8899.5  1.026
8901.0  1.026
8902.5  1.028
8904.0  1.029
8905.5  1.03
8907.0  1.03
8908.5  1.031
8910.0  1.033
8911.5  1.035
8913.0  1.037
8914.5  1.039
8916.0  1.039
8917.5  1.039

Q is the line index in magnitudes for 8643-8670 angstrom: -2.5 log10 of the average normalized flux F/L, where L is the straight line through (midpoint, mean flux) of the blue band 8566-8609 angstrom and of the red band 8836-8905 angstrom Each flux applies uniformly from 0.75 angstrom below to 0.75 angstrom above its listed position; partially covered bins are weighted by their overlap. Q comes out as 0.07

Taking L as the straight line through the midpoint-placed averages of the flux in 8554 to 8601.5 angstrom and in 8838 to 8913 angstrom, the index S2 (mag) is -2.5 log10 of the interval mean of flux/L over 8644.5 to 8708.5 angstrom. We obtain 0.04 mag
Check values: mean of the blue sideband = 1.08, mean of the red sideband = 1.03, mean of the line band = 1.02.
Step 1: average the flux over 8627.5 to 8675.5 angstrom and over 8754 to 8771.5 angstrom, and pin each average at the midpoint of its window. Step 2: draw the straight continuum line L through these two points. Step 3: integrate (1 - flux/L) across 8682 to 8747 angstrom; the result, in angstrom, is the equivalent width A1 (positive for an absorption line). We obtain -0.2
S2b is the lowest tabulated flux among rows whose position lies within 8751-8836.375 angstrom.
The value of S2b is 1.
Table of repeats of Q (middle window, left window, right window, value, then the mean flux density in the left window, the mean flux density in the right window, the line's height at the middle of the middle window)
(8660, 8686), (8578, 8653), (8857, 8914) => 0.09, 1.08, 1.03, 1.07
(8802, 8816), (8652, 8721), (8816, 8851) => 0.02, 1.02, 1.03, 1.03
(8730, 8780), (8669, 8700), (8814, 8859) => -0.02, 1.03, 1.03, 1.03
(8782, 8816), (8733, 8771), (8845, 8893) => 0.00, 1.05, 1.03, 1.04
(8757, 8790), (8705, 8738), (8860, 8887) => -0.01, 1.06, 1.02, 1.05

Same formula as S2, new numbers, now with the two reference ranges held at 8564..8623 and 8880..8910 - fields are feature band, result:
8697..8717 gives 0.01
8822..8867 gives 0.02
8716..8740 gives -0.01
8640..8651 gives -0.01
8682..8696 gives 0.03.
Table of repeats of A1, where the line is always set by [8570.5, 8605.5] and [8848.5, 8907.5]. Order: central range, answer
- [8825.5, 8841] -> 0.2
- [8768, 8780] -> 0.0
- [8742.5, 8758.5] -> 0.2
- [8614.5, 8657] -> -0.7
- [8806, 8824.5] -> 0.4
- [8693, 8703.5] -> 0.2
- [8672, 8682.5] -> 0.2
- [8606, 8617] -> 0.0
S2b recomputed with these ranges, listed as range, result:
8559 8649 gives 1.061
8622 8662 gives 0.9505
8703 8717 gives 1.034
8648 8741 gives 0.8855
